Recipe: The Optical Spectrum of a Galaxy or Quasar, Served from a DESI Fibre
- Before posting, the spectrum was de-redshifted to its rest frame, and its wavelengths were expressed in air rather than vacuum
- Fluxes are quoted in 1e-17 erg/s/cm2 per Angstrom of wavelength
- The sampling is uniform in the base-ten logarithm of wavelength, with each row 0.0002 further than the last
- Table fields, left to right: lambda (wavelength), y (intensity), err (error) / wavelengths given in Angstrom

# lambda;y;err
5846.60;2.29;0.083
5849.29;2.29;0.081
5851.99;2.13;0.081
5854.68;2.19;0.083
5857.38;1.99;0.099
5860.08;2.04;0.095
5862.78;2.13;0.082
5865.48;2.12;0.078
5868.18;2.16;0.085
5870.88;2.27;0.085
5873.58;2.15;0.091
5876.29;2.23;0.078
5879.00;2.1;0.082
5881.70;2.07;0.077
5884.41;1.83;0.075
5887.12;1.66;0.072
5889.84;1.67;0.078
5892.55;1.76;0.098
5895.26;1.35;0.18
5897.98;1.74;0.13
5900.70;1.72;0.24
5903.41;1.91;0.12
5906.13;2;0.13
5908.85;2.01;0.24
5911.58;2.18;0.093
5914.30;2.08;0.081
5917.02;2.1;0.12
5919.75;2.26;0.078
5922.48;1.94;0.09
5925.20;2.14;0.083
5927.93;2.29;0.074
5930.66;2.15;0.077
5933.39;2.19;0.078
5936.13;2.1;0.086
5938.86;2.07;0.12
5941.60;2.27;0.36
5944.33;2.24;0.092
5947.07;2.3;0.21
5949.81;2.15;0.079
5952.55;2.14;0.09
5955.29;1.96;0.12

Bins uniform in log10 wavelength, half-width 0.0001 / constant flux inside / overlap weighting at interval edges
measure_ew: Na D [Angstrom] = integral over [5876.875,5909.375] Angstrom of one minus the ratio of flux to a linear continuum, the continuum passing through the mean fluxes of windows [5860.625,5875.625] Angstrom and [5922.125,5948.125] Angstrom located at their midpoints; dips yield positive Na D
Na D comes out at 5.17 Angstrom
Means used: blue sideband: 2.16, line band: 1.82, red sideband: 2.18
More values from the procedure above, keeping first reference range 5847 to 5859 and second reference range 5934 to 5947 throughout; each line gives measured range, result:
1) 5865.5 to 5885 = 0.34 Angstrom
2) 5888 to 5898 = 2.55 Angstrom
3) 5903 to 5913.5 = 0.66 Angstrom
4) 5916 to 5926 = 0.32 Angstrom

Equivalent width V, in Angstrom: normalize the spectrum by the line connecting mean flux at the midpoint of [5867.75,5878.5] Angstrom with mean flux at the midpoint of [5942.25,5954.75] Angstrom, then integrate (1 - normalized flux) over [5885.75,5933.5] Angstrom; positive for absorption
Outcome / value 5.4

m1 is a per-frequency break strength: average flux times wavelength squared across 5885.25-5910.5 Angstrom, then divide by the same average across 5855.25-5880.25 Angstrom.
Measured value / 0.84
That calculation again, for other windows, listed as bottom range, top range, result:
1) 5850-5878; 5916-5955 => 1.03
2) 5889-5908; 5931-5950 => 1.27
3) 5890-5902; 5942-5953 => 1.37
